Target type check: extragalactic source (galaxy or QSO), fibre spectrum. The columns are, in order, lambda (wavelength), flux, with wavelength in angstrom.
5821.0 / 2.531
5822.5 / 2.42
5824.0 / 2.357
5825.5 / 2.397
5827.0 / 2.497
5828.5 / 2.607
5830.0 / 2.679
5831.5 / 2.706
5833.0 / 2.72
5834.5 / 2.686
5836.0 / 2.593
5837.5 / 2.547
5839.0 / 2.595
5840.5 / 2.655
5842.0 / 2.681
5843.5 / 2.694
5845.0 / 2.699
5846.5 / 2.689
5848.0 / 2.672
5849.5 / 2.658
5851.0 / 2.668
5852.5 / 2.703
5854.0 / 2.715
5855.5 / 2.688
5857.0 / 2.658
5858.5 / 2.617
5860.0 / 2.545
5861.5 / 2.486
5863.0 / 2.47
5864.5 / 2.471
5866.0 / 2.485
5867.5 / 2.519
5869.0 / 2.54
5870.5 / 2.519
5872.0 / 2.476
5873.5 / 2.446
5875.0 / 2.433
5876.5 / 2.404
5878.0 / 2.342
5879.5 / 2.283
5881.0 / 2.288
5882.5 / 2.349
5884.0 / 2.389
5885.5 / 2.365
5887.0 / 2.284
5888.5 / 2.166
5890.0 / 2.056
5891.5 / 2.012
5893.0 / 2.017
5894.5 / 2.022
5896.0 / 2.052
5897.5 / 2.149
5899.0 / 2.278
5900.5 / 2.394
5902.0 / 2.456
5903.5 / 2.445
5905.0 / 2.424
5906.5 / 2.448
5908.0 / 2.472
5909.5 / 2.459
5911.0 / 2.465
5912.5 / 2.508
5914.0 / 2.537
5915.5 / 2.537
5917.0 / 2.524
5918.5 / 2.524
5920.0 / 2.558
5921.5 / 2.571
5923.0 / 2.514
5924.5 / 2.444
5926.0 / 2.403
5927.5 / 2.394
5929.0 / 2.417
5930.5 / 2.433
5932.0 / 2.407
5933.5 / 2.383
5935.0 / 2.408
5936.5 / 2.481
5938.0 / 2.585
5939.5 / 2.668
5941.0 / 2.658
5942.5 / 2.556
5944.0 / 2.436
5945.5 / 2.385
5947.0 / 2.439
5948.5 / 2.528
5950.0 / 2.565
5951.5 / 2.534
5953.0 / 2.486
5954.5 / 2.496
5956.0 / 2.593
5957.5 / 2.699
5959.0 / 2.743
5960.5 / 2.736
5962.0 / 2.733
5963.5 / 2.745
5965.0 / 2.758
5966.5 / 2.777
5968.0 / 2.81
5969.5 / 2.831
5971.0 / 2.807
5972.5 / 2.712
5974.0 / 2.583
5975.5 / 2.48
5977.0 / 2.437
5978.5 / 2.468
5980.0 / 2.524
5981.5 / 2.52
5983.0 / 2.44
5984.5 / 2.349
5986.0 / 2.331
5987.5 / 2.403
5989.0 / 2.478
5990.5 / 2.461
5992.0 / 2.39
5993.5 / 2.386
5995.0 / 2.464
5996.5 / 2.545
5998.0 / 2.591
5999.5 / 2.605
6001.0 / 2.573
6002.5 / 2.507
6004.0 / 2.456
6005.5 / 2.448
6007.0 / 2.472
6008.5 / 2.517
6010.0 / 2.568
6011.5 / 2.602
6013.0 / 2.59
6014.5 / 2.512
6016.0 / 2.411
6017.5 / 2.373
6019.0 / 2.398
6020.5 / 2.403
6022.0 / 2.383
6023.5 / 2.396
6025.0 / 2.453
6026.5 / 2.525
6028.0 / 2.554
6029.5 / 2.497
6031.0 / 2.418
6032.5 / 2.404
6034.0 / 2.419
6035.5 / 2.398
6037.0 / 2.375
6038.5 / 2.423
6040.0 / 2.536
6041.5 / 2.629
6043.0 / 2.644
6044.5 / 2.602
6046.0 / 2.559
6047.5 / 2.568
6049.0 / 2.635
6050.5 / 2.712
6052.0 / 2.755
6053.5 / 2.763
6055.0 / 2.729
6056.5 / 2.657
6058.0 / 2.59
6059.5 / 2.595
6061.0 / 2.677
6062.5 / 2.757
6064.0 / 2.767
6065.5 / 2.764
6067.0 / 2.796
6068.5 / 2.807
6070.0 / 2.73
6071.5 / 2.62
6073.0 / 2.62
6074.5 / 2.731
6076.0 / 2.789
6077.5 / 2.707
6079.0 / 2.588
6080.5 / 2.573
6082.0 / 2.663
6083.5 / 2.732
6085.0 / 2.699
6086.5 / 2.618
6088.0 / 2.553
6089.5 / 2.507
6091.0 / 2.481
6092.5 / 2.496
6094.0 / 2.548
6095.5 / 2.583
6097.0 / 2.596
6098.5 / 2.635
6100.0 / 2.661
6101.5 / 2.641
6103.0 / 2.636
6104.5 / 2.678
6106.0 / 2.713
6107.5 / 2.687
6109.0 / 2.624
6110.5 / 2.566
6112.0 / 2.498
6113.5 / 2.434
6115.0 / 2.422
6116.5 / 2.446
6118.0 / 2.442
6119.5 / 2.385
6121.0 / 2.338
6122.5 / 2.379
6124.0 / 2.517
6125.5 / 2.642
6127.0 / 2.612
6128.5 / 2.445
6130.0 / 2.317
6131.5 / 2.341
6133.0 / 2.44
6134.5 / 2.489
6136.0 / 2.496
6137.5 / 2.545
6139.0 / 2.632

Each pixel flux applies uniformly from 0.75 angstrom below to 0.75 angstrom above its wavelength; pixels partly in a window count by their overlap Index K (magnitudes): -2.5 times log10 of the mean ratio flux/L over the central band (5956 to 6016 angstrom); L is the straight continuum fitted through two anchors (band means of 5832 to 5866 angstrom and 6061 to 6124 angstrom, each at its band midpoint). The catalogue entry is 0.02 mag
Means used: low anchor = 2.63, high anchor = 2.61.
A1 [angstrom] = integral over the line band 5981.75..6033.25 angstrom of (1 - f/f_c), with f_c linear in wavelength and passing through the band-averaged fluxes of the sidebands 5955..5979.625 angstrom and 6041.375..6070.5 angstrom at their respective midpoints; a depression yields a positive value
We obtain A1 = 4.1 angstrom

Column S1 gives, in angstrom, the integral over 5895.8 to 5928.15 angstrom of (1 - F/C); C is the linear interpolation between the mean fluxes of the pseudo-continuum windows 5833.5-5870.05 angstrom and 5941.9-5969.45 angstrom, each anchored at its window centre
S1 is 2.2 angstrom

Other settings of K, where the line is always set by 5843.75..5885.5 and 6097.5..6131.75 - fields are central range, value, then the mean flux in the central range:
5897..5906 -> 0.07 mag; 2.37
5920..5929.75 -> 0.03 mag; 2.46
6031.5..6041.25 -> 0.04 mag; 2.44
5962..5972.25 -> -0.10 mag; 2.78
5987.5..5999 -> 0.02 mag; 2.47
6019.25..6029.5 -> 0.03 mag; 2.45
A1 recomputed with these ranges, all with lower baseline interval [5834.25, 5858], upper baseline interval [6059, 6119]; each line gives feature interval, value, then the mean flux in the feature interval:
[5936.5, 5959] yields 0.8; 2.55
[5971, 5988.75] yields 1.0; 2.49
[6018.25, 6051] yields 1.7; 2.5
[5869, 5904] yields 4.8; 2.29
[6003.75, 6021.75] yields 1.1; 2.48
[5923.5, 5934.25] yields 1.0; 2.41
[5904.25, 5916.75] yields 0.8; 2.48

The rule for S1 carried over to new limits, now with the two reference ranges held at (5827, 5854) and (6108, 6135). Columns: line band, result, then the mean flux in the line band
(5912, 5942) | 1.2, 2.5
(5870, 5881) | 1.0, 2.4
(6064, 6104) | -2.5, 2.65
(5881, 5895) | 2.3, 2.19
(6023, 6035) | 0.3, 2.46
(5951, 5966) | -0.5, 2.66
